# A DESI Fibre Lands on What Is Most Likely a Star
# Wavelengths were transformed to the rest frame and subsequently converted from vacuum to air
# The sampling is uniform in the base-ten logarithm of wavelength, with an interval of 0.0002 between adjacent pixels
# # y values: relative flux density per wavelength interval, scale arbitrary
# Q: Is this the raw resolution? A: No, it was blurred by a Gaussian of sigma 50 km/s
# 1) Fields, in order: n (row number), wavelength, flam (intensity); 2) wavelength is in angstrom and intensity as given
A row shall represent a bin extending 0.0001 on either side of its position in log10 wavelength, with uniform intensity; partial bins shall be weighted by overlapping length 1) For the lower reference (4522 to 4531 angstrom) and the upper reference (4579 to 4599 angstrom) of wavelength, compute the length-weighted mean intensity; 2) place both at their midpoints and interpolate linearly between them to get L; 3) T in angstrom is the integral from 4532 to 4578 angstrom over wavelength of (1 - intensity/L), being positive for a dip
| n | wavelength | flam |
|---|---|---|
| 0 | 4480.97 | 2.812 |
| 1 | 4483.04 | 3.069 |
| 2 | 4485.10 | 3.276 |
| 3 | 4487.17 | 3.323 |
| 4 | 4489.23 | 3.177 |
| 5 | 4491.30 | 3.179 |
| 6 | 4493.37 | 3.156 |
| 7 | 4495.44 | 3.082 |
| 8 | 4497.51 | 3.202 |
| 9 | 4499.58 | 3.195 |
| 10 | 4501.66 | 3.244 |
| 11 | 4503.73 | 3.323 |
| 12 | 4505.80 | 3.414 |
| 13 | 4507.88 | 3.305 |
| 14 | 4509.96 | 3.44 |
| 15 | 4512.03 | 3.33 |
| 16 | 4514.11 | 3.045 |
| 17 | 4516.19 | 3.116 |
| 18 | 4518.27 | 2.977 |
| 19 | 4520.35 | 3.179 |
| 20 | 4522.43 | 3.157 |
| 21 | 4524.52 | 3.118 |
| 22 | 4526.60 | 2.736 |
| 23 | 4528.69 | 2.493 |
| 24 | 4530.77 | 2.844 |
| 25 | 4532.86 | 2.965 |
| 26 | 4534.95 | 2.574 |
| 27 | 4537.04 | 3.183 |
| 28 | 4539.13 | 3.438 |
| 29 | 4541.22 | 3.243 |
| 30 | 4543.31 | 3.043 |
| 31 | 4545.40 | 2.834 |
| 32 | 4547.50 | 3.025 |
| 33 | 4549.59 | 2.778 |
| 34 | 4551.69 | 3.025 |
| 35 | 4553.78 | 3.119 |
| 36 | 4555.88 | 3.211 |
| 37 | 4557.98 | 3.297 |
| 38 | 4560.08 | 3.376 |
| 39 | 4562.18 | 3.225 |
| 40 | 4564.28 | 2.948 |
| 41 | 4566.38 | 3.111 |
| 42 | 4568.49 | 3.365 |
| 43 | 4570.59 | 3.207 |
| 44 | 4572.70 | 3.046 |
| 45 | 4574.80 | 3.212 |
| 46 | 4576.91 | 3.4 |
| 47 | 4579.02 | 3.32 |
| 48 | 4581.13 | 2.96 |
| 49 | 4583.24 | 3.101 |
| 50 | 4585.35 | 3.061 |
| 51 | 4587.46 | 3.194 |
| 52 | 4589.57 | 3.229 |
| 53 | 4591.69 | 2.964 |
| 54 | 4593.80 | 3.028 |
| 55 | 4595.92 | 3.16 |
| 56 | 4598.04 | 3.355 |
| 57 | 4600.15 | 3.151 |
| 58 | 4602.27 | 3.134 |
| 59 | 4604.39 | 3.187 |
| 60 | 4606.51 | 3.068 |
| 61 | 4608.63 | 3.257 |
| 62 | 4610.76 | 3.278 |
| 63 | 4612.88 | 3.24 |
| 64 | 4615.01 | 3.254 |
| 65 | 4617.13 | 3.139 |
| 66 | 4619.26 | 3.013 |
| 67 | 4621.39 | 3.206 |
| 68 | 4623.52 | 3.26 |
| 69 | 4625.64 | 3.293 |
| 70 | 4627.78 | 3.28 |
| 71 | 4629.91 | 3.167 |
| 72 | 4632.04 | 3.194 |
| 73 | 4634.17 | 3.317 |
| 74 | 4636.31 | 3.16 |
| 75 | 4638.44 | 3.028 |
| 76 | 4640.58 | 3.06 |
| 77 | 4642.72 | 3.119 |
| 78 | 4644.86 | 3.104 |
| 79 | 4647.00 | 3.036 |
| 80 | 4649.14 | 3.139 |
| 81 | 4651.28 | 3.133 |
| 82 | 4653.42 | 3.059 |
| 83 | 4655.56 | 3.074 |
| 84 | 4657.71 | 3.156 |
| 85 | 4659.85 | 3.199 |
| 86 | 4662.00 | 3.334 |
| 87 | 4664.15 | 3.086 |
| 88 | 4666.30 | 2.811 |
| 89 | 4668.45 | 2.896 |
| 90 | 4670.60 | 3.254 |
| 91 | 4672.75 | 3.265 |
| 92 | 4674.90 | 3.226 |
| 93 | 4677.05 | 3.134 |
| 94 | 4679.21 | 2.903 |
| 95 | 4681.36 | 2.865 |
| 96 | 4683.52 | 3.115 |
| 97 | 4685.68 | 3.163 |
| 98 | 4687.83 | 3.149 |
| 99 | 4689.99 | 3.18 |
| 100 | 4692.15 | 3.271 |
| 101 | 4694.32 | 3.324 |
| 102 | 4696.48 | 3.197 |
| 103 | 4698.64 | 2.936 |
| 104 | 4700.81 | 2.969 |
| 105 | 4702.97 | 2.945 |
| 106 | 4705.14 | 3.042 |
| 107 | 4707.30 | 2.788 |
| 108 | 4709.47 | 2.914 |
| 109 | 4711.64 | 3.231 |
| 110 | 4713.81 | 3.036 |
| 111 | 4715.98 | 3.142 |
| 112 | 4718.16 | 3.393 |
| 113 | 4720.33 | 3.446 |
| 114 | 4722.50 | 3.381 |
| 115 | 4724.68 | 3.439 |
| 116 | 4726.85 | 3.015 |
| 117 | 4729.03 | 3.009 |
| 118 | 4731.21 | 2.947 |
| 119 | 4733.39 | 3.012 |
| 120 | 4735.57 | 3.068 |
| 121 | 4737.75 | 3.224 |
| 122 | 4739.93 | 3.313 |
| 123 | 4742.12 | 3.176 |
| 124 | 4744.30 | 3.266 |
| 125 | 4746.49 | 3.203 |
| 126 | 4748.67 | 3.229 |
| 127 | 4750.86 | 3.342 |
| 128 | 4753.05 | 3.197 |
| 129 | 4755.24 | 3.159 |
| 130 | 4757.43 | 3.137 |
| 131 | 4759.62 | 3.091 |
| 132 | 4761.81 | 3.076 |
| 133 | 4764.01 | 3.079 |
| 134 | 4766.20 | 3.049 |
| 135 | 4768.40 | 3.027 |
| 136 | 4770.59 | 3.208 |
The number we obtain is -2.2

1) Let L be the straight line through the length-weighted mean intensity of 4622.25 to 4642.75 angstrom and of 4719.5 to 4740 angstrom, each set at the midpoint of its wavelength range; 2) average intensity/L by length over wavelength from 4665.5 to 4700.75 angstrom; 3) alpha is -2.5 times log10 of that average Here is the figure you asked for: 0.03 mag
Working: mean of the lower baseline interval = 3.19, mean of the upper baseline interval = 3.18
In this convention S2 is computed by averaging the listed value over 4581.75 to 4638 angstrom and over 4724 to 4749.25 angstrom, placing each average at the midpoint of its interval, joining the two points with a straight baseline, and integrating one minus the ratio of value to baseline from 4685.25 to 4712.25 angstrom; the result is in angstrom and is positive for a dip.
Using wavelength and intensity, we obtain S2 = 0.68 angstrom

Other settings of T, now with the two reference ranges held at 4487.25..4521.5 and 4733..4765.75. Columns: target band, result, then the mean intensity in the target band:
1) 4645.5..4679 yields 0.77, 3.11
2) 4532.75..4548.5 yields 0.81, 3.04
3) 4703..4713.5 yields 0.62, 2.99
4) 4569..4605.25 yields 0.43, 3.16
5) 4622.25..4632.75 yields -0.15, 3.24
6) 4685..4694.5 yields -0.08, 3.21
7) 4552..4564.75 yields 0.03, 3.2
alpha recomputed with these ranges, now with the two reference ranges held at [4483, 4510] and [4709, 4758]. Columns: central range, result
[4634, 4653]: 0.03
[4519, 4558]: 0.08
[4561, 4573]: 0.02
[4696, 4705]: 0.07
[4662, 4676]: 0.03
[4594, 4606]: 0.01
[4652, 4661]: 0.03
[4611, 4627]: 0.00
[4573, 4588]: 0.02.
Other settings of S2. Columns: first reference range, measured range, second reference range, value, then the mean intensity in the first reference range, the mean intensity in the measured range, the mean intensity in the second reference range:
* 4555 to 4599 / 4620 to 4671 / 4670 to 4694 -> 0.28 angstrom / 3.18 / 3.14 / 3.14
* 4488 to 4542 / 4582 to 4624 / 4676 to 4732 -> -0.61 angstrom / 3.12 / 3.16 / 3.11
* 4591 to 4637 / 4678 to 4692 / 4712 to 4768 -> 0.46 angstrom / 3.19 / 3.08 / 3.18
